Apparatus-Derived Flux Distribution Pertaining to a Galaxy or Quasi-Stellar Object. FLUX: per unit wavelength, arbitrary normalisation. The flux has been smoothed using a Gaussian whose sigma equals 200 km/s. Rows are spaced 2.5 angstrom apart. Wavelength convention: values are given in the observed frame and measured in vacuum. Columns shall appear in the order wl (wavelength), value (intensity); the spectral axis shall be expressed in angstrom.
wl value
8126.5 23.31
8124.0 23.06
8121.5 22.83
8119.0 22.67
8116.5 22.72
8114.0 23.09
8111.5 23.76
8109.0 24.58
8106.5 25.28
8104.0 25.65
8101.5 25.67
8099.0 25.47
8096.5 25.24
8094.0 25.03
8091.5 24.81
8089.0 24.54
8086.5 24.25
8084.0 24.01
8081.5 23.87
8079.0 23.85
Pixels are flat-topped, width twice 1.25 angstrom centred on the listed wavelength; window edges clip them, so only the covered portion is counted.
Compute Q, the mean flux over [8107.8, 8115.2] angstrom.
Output 23.8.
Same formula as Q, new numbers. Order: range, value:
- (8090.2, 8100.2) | 25.1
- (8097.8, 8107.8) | 25.5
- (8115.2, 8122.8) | 22.7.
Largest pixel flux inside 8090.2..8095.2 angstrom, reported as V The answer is 25.03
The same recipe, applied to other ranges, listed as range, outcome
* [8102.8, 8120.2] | 25.65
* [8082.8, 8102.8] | 25.67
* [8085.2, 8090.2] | 24.54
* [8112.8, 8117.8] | 23.09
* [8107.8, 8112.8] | 24.58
